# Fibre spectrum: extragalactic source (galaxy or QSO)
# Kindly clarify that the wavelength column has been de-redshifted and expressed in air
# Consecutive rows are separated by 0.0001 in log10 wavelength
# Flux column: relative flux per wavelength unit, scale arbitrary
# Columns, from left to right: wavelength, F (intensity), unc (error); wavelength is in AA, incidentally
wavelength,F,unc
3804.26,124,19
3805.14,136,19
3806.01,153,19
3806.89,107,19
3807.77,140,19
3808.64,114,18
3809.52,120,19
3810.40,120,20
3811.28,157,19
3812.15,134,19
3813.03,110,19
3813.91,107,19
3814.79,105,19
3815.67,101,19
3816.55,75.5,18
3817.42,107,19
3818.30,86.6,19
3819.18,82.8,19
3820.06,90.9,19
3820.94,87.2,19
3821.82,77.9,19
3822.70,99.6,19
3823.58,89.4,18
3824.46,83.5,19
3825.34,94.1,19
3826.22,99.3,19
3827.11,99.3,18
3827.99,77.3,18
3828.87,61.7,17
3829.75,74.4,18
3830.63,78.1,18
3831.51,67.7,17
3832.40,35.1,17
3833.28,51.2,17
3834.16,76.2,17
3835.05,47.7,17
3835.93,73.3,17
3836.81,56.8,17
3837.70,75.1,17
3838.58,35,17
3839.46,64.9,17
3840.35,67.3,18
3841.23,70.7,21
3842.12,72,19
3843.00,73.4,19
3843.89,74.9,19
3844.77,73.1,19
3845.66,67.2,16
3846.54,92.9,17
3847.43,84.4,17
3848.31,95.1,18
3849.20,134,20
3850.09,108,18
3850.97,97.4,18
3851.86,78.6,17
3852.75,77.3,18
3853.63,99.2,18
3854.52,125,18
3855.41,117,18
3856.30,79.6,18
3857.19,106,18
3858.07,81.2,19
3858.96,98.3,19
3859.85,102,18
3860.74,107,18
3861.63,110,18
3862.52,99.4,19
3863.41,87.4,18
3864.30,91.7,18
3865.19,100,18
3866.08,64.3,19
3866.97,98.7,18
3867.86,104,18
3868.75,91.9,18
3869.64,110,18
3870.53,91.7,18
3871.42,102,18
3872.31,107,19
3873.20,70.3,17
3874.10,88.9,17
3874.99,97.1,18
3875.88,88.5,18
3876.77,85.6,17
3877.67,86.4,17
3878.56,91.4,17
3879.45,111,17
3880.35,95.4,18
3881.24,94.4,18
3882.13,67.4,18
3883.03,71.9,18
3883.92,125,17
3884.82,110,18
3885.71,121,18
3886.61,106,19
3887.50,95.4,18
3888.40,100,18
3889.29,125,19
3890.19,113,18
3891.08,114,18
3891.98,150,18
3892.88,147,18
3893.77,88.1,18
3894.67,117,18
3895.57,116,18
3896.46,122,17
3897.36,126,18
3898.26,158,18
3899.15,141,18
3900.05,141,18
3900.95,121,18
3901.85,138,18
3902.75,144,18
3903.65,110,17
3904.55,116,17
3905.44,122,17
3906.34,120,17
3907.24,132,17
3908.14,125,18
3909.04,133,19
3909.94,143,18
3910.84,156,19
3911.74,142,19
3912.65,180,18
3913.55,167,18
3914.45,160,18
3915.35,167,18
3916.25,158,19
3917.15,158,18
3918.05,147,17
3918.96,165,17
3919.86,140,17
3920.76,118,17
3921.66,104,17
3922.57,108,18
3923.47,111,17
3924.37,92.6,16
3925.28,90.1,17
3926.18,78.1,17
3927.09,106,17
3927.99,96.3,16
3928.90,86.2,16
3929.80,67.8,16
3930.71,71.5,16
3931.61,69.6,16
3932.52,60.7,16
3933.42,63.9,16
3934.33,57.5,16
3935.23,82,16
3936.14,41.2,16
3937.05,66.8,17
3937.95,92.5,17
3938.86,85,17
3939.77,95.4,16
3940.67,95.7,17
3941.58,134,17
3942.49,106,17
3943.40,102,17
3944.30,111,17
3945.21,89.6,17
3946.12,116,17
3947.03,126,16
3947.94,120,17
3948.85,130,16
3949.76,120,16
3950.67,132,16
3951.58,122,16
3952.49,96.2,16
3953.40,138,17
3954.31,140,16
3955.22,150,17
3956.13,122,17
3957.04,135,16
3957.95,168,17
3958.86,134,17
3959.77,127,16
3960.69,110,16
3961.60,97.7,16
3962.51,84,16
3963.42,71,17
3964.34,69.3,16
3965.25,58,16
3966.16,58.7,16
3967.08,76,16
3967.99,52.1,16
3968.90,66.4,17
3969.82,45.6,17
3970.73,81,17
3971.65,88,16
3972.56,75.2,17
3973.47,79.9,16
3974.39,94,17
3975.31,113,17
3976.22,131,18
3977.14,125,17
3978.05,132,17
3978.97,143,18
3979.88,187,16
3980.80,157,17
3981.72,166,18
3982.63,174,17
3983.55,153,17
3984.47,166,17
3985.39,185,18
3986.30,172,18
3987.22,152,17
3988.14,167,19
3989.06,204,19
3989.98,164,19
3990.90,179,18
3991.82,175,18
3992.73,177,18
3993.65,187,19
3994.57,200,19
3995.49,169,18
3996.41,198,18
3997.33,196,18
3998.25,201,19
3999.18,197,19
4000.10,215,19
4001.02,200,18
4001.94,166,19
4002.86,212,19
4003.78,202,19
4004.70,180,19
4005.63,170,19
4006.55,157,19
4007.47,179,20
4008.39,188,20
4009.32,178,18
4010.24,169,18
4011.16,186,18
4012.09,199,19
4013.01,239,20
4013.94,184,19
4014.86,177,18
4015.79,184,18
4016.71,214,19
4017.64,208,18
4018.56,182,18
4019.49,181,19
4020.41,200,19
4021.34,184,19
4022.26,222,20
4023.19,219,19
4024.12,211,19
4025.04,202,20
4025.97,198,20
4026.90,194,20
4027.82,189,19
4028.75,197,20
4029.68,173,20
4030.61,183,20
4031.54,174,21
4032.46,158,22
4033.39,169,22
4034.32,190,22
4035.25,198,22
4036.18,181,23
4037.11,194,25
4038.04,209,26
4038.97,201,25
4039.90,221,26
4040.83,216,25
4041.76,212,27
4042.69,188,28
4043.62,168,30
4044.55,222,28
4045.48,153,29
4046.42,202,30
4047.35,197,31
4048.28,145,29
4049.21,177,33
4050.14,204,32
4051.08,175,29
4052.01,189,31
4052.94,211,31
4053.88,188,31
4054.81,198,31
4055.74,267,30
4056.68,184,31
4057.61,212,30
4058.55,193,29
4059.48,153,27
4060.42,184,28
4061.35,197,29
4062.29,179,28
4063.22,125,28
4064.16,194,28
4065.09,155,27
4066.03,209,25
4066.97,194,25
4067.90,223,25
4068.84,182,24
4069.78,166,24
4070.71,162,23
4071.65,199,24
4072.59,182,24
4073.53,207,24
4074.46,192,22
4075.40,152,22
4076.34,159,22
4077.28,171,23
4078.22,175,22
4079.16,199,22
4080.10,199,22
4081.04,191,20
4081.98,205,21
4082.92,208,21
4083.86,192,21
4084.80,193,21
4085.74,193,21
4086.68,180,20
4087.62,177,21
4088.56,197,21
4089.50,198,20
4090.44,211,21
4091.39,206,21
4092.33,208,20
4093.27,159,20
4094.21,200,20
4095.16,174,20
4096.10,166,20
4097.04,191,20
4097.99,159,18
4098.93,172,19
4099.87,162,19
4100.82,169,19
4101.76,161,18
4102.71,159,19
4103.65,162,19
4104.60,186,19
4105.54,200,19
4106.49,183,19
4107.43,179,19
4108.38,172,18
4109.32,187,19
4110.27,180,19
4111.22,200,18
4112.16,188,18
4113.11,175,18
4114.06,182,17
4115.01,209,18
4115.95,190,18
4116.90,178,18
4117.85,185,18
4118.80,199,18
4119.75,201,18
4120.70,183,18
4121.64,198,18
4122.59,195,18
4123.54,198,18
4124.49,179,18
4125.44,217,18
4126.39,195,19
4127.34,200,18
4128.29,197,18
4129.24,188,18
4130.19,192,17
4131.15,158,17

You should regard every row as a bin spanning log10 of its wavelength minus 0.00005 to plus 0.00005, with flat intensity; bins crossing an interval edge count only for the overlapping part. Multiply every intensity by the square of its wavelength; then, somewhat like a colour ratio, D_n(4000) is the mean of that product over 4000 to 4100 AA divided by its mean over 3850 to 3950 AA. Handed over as 1.88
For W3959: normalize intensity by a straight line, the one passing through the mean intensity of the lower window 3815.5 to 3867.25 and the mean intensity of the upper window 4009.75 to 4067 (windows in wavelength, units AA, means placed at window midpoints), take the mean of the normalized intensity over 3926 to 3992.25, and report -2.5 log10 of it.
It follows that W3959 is 0.313 mag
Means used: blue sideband 84.3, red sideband 192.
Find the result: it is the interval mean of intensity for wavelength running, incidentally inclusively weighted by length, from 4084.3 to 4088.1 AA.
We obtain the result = 186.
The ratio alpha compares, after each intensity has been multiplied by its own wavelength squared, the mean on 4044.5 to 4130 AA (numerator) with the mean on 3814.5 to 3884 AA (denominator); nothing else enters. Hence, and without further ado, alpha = 2.4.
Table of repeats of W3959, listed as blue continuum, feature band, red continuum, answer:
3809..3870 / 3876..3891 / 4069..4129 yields 0.058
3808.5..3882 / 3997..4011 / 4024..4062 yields -0.094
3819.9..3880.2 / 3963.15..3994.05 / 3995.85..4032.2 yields 0.320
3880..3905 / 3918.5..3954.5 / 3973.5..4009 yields 0.369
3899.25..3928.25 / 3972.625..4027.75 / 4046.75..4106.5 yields -0.114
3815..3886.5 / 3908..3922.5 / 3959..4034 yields -0.225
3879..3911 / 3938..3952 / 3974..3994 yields 0.261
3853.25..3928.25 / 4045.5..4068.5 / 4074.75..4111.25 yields -0.112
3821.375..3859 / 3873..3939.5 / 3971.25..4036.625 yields 0.063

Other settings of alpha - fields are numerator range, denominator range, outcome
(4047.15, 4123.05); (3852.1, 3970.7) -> 1.89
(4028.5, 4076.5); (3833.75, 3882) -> 2.34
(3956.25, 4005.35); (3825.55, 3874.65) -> 1.79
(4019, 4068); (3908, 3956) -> 1.79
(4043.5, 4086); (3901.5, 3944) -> 1.79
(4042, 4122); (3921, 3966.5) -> 1.99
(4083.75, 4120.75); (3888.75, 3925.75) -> 1.53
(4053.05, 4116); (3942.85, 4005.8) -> 1.42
